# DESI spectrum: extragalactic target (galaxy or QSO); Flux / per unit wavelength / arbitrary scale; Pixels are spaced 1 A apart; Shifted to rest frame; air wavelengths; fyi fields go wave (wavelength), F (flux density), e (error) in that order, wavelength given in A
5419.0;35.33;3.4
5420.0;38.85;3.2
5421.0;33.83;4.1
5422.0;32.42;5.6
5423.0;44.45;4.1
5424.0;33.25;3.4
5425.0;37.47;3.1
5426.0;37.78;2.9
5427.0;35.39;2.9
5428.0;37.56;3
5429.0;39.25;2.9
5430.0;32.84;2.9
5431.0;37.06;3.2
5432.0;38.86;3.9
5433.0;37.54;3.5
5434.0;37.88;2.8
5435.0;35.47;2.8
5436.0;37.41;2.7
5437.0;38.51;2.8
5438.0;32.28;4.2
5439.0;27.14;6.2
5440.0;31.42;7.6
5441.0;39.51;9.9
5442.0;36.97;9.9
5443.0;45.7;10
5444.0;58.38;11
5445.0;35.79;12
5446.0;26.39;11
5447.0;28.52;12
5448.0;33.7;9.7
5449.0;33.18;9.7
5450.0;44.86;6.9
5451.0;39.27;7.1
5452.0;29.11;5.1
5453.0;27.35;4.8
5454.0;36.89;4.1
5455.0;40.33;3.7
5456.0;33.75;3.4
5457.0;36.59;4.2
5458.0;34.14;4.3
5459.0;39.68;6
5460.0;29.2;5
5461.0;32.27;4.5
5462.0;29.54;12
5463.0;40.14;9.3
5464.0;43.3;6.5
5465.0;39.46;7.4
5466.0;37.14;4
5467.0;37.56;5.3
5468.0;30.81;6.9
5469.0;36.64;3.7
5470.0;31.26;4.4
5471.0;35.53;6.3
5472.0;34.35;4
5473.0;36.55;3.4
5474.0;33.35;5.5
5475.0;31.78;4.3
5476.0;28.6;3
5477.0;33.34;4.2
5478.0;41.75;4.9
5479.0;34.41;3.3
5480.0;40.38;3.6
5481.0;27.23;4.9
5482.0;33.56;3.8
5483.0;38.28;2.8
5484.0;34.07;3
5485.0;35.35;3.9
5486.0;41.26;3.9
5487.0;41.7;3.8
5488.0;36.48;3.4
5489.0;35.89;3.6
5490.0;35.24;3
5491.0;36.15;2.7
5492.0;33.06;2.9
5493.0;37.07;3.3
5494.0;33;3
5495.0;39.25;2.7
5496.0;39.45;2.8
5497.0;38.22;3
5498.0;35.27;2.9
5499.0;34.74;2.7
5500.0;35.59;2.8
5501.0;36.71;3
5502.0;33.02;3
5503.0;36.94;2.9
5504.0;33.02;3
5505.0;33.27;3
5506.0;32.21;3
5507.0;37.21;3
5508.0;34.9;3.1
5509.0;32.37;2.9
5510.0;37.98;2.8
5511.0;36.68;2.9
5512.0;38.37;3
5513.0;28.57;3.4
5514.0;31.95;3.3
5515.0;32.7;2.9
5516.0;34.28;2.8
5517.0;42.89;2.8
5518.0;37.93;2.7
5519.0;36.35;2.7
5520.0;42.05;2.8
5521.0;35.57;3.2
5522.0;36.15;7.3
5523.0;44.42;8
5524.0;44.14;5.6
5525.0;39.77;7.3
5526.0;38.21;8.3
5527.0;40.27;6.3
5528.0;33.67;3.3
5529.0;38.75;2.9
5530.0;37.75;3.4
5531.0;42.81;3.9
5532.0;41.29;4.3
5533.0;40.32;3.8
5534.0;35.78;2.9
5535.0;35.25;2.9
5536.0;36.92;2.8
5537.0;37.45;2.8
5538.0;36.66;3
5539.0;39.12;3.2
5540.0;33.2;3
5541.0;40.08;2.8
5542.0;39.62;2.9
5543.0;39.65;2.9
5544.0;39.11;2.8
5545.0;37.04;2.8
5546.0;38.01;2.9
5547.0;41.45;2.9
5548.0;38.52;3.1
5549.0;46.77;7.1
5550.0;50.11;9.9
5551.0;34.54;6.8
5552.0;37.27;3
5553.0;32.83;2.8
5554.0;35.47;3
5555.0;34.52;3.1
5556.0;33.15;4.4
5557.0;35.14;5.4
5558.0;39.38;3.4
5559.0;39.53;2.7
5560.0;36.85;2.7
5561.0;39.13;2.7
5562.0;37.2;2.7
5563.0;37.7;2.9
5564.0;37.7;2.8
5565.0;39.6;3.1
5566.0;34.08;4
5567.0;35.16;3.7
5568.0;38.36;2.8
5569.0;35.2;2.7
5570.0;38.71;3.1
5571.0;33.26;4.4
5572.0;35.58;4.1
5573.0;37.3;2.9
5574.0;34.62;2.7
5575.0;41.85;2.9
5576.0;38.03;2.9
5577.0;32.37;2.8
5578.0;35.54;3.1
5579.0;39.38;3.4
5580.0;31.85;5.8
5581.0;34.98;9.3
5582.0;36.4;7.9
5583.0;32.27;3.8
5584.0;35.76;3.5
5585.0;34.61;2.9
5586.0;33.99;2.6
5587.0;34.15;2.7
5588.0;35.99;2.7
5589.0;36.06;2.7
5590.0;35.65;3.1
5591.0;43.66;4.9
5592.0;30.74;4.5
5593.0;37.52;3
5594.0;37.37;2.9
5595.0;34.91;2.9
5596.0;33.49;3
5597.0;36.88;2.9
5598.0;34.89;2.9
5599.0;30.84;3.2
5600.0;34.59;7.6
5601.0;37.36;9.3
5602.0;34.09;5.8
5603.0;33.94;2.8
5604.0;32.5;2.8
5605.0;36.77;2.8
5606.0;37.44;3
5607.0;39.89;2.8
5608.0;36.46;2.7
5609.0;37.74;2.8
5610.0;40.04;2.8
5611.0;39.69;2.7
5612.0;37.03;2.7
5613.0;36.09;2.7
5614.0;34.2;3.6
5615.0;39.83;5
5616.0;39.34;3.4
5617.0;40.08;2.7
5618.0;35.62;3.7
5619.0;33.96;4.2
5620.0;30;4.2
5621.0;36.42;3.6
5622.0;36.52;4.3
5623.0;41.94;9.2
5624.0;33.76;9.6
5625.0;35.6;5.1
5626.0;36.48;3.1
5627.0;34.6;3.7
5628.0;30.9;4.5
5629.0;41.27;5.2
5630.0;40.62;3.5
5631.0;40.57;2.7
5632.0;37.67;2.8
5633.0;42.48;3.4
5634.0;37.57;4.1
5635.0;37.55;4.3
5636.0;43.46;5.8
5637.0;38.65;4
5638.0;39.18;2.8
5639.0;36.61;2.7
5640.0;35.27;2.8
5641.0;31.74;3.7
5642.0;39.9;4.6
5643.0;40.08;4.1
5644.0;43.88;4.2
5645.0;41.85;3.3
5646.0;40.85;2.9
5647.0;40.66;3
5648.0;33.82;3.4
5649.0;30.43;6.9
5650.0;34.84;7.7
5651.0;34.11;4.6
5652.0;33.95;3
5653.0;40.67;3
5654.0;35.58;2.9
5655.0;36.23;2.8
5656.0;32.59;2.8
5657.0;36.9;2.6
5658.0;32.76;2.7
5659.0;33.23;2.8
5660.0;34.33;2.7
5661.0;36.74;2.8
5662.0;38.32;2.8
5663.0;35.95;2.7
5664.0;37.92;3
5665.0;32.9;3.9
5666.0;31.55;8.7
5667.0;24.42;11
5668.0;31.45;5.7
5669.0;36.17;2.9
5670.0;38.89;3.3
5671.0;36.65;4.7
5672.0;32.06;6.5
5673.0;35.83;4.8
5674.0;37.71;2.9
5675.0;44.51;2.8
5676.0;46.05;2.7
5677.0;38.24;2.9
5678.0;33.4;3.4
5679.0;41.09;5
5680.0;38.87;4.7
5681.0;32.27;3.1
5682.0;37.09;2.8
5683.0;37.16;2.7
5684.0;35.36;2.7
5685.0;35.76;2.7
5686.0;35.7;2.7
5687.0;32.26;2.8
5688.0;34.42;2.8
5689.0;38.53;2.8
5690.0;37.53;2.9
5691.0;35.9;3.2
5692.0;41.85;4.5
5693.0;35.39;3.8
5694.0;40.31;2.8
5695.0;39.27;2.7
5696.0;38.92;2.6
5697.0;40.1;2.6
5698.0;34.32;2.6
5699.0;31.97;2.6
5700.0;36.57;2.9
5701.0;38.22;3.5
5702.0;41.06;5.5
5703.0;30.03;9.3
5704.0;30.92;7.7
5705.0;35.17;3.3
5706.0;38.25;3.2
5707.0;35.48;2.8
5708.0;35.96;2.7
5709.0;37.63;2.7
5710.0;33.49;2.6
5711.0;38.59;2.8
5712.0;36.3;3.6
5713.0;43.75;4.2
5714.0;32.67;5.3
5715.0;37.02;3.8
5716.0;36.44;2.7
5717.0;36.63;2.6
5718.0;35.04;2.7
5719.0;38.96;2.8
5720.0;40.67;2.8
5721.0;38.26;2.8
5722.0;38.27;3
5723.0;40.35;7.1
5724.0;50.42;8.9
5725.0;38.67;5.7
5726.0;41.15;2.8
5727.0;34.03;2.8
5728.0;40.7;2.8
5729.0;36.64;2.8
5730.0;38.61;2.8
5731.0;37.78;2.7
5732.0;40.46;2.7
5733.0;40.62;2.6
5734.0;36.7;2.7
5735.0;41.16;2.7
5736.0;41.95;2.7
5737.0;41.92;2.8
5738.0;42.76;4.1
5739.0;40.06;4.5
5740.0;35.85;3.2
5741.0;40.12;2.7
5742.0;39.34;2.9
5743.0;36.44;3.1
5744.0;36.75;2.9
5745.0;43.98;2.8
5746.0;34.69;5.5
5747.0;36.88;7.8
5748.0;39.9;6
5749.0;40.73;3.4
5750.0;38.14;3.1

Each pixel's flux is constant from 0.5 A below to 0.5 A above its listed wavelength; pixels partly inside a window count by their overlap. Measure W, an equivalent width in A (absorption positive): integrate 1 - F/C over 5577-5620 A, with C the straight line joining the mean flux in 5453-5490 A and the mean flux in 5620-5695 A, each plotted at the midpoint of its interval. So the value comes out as 0.53 A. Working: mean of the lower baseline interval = 35.5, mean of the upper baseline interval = 36.8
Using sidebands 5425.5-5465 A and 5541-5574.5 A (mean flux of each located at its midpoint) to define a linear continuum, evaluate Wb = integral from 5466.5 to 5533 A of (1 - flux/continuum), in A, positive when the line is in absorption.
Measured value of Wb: 1.3 A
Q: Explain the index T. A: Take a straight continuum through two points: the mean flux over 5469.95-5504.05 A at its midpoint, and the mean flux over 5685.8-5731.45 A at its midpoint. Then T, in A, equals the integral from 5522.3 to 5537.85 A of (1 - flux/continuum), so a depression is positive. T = -1.3 A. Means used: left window 35.6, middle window 39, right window 37.4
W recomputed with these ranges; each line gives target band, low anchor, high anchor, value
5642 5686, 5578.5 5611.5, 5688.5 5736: 0.74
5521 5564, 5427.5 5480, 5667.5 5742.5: -2.26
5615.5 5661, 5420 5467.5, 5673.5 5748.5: 0.65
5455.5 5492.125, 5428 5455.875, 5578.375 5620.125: 0.85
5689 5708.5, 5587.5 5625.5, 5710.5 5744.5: 0.81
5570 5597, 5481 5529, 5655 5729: 0.60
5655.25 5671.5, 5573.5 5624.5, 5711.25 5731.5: 1.28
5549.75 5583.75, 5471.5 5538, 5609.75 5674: -0.03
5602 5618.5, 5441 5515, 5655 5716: -0.54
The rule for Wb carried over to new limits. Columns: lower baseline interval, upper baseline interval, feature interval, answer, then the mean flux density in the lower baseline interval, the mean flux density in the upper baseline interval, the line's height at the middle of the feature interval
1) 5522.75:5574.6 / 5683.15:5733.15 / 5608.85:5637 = 0.1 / 38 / 37.4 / 37.7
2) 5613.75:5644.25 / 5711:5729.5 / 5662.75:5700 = 1.7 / 37.6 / 38.7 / 38.2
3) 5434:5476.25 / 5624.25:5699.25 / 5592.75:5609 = 0.4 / 35.5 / 36.8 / 36.4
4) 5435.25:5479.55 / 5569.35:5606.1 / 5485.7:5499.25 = -0.5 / 35.5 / 35.5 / 35.5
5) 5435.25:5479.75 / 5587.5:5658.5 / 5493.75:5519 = 0.3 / 35.6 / 36.8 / 35.9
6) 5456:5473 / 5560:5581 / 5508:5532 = -1.0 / 35.5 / 36.6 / 36.1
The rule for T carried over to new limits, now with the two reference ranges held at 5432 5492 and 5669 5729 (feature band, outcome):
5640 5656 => 0.0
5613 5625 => 0.1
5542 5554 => -1.0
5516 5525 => -0.9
